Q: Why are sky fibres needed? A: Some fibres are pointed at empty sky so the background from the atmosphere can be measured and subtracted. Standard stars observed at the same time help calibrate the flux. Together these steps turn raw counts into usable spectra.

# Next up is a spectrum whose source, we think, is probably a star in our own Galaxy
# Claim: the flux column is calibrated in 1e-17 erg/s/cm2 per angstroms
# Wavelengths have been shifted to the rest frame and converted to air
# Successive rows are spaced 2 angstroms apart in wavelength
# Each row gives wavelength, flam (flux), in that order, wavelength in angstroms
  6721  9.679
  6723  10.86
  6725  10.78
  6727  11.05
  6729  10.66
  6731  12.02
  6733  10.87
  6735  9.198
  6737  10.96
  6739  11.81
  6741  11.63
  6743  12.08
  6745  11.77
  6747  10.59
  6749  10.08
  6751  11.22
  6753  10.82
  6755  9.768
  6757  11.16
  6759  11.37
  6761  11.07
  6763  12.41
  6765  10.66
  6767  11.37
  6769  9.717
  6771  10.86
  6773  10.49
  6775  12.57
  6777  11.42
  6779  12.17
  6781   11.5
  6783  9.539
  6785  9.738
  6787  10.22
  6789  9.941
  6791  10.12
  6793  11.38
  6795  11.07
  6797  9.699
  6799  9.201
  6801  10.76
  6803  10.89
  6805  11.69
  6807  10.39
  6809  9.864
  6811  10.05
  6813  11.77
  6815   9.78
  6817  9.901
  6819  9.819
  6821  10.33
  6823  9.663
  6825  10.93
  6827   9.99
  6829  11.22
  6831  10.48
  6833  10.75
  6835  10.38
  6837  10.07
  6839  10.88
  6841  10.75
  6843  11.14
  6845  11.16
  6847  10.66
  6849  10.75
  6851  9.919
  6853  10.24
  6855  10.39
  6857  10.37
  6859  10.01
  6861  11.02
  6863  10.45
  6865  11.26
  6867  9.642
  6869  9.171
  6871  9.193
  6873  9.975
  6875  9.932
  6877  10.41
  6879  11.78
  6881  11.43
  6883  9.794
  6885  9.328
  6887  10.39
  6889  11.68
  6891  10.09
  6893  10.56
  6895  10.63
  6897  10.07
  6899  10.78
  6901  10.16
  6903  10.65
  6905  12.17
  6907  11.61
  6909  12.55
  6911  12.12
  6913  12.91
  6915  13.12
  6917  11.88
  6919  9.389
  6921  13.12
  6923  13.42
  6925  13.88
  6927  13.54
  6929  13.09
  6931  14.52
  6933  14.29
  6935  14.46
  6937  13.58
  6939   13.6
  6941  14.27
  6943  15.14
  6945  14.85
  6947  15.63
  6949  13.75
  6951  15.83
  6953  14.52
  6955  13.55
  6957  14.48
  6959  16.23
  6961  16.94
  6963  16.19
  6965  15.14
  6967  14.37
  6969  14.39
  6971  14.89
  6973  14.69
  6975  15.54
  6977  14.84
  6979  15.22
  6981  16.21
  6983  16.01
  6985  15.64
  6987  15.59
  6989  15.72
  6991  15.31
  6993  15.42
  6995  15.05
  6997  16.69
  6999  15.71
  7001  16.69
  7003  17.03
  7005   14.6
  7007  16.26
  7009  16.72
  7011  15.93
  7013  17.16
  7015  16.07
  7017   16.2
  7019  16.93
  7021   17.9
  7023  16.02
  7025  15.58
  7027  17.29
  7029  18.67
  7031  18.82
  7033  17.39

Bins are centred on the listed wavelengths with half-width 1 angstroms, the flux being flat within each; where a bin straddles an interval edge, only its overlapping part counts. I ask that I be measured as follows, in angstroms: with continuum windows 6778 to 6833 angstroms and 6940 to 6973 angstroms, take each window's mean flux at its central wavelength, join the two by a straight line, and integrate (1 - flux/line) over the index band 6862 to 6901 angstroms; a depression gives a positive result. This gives 7.3 angstroms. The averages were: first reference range 10.5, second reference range 15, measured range 10.3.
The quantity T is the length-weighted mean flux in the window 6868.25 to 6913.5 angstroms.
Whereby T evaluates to 10.7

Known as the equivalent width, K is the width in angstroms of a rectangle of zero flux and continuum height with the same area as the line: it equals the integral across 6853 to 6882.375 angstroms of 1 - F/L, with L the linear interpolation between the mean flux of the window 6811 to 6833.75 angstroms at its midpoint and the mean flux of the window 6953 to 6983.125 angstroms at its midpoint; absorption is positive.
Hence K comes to 3.8 angstroms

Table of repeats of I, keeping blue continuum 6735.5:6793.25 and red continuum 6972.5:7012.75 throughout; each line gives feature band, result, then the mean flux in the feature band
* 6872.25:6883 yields 2.2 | 10.6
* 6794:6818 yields 2.9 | 10.4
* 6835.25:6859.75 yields 4.2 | 10.5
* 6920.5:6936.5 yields 0.7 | 13.8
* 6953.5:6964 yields -0.3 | 15.4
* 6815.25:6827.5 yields 2.1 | 10.1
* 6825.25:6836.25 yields 1.6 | 10.6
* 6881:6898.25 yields 4.1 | 10.4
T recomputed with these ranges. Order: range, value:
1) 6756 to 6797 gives 10.9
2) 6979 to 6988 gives 15.8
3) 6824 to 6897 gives 10.5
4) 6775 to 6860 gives 10.5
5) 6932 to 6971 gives 14.8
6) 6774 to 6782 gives 11.9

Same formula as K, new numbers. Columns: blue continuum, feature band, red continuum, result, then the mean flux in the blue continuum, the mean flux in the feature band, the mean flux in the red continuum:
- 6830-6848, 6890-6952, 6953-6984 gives 3.86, 10.7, 12.8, 15.2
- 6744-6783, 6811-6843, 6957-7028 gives 5.01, 11.1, 10.5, 15.9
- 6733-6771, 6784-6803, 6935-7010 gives 2.45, 11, 10.3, 15.3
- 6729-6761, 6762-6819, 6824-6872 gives 0.52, 11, 10.7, 10.5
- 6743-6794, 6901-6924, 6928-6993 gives 3.21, 10.9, 12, 15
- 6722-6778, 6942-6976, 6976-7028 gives 0.32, 11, 15.1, 16.1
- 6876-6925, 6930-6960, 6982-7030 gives -2.67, 11.3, 14.6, 16.3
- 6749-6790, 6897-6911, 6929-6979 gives 2.50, 10.9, 11.3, 14.8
